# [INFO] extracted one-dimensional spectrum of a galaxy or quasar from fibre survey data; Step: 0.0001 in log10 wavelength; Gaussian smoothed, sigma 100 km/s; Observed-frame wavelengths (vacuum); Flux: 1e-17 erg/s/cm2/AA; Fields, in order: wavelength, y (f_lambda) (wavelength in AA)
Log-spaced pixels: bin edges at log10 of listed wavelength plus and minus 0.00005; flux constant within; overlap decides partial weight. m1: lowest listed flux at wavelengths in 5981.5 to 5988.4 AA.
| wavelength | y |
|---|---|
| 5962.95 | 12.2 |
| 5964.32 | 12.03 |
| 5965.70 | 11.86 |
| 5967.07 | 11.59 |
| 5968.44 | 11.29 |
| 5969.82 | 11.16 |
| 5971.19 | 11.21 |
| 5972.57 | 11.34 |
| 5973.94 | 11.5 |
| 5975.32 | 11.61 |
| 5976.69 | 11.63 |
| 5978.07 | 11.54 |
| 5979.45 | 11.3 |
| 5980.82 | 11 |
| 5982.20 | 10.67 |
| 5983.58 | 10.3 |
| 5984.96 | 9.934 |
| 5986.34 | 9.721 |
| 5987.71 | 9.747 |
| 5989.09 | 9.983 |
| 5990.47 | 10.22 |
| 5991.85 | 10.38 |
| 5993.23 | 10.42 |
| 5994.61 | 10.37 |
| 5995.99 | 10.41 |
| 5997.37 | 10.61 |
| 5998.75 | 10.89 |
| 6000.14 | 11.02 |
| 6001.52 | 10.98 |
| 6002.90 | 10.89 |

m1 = 9.721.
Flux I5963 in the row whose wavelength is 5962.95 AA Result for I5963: 12.2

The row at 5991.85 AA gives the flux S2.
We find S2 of 10.38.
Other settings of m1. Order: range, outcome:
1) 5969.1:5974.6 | 11.16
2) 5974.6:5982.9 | 10.67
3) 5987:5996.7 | 9.747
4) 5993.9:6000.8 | 10.37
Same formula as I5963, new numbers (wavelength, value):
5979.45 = 11.3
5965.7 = 11.86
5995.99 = 10.41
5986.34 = 9.721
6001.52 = 10.98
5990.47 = 10.22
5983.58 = 10.3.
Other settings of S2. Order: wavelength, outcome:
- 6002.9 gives 10.89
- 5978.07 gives 11.54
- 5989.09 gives 9.983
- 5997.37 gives 10.61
